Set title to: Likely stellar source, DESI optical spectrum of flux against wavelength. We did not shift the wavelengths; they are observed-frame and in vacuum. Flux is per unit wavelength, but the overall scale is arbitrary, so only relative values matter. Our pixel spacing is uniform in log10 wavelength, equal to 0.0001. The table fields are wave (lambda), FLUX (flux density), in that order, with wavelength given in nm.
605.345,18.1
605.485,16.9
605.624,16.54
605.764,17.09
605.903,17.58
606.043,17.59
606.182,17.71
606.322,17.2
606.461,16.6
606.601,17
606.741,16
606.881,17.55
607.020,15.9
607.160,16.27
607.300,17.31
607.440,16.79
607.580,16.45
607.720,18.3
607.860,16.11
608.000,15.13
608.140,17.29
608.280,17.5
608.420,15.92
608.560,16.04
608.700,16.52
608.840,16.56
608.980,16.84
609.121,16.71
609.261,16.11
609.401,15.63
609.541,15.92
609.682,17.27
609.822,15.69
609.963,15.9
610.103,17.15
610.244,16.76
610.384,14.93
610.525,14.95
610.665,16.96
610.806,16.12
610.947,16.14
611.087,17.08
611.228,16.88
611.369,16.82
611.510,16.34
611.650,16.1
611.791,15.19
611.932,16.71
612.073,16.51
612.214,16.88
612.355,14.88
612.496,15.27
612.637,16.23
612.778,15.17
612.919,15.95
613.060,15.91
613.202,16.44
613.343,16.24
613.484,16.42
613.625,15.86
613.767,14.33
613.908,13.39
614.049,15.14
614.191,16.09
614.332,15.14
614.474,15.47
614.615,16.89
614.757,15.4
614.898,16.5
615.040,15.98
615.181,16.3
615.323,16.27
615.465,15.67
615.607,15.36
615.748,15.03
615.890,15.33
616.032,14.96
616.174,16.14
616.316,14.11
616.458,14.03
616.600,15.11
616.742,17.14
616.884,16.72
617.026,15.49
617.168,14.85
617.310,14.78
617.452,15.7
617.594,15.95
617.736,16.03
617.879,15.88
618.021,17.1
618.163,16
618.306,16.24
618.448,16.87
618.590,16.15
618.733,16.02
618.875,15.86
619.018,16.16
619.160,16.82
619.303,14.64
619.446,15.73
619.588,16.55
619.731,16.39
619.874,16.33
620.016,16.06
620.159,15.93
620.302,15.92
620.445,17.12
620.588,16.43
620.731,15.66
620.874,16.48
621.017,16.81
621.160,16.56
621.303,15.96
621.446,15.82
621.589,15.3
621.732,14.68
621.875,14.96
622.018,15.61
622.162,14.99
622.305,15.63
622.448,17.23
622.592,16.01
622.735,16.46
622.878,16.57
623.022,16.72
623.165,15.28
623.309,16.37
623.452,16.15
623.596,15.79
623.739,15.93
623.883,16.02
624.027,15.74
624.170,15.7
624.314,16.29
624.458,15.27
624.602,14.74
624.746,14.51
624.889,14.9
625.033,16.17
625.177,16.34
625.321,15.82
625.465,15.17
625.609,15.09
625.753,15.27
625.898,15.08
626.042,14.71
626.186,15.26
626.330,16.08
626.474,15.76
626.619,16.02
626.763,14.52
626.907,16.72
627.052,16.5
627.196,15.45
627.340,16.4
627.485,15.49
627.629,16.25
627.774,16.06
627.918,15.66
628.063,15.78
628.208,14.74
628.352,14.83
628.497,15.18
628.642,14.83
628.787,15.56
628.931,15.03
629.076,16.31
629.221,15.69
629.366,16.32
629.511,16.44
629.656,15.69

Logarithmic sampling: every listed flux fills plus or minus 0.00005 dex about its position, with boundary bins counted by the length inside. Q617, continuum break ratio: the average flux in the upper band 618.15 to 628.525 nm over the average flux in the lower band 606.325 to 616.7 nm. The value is 1.0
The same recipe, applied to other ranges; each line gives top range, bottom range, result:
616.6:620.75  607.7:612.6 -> 0.99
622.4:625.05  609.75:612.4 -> 0.98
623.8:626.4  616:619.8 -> 0.98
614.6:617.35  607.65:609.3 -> 0.94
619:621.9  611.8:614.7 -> 1.02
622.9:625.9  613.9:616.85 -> 1.01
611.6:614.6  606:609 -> 0.94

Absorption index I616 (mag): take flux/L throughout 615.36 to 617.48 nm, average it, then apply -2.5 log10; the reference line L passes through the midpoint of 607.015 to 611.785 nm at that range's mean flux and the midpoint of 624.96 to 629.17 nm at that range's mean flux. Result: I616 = 0.05 mag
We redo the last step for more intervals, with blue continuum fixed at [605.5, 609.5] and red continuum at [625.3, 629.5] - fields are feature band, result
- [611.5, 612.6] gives 0.03 mag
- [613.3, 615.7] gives 0.04 mag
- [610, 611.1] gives 0.02 mag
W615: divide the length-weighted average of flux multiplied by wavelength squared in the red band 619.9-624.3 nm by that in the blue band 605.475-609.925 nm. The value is 1.01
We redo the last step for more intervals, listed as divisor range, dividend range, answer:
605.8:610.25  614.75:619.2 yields 0.98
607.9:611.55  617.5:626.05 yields 1.01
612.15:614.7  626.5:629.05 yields 1.04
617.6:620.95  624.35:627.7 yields 0.98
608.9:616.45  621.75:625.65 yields 1.03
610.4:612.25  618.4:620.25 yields 1.01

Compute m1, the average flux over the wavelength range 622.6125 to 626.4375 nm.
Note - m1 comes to 15.7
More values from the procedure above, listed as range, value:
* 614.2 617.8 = 15.6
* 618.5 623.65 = 16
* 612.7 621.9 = 15.8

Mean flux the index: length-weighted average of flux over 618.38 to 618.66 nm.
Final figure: 16.5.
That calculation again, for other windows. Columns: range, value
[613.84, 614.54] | 15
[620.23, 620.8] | 16.3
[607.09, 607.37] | 16.8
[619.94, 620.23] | 16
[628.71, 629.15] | 15.6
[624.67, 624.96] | 14.7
